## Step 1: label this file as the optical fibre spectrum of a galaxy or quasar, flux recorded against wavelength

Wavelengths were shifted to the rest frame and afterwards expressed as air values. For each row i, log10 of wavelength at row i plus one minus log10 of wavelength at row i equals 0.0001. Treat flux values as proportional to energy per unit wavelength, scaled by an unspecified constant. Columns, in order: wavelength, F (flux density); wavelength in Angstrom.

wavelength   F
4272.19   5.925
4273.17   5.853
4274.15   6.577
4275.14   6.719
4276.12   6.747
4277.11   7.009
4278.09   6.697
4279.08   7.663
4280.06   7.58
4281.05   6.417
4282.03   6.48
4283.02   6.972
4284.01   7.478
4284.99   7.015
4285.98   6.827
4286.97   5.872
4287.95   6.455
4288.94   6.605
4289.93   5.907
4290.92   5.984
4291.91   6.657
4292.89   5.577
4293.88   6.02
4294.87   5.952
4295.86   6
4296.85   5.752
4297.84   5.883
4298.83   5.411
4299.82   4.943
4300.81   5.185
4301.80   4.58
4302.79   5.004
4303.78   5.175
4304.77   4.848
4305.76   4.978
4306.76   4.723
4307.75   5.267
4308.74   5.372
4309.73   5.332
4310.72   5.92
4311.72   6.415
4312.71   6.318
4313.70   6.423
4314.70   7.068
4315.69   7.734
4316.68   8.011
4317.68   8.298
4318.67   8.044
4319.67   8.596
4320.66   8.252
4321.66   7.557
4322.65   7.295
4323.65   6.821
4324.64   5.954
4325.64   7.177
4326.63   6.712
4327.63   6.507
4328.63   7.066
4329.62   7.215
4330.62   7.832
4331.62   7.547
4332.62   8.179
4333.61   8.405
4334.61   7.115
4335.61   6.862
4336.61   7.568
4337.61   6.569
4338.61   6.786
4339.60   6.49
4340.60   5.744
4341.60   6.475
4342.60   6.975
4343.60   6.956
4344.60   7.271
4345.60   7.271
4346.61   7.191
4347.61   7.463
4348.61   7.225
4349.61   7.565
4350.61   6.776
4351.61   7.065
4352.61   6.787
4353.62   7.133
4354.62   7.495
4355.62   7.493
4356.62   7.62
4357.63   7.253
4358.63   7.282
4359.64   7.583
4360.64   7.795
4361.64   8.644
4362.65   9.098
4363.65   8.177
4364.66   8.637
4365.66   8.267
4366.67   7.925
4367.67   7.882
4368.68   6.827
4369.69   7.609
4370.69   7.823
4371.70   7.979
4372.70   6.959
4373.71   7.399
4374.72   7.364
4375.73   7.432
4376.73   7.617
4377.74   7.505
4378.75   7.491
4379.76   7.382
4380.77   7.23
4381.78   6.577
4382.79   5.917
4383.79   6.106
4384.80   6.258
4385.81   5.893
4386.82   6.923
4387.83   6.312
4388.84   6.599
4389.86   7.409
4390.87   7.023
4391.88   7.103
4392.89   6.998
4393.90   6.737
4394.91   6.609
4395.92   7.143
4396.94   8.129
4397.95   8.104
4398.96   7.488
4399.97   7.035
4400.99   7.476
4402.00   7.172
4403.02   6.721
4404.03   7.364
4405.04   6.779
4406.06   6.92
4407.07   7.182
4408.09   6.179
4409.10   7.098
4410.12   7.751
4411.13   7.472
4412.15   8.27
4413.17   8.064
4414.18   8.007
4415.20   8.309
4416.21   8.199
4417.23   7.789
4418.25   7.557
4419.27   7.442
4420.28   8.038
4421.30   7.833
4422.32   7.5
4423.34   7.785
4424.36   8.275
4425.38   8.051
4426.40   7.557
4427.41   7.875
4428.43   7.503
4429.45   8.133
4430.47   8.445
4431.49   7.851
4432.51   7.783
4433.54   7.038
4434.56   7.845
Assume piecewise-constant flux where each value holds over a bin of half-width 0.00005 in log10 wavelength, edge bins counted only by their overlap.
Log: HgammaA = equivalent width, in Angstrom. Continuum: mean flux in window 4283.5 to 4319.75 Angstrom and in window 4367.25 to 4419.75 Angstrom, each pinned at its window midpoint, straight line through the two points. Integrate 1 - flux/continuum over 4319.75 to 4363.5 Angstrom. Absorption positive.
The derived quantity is -4.4 Angstrom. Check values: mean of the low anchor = 6.12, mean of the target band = 7.28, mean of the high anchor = 7.24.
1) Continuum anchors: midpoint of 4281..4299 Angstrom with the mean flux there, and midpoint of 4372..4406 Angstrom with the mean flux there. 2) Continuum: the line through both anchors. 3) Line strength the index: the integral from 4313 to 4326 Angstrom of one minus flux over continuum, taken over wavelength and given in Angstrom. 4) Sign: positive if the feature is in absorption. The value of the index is -1.9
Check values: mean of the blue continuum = 6.29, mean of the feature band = 7.46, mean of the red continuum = 7.04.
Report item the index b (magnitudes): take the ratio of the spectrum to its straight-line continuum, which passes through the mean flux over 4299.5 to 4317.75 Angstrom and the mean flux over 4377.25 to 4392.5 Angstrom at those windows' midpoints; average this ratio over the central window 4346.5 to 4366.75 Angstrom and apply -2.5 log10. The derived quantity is -0.19 mag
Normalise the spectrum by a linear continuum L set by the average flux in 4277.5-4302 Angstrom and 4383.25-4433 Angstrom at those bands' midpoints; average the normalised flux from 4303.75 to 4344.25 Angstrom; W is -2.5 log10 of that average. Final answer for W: -0.04 mag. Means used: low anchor 6.26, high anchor 7.39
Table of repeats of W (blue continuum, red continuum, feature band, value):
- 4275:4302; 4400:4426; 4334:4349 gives -0.015 mag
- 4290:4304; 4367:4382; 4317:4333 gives -0.188 mag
